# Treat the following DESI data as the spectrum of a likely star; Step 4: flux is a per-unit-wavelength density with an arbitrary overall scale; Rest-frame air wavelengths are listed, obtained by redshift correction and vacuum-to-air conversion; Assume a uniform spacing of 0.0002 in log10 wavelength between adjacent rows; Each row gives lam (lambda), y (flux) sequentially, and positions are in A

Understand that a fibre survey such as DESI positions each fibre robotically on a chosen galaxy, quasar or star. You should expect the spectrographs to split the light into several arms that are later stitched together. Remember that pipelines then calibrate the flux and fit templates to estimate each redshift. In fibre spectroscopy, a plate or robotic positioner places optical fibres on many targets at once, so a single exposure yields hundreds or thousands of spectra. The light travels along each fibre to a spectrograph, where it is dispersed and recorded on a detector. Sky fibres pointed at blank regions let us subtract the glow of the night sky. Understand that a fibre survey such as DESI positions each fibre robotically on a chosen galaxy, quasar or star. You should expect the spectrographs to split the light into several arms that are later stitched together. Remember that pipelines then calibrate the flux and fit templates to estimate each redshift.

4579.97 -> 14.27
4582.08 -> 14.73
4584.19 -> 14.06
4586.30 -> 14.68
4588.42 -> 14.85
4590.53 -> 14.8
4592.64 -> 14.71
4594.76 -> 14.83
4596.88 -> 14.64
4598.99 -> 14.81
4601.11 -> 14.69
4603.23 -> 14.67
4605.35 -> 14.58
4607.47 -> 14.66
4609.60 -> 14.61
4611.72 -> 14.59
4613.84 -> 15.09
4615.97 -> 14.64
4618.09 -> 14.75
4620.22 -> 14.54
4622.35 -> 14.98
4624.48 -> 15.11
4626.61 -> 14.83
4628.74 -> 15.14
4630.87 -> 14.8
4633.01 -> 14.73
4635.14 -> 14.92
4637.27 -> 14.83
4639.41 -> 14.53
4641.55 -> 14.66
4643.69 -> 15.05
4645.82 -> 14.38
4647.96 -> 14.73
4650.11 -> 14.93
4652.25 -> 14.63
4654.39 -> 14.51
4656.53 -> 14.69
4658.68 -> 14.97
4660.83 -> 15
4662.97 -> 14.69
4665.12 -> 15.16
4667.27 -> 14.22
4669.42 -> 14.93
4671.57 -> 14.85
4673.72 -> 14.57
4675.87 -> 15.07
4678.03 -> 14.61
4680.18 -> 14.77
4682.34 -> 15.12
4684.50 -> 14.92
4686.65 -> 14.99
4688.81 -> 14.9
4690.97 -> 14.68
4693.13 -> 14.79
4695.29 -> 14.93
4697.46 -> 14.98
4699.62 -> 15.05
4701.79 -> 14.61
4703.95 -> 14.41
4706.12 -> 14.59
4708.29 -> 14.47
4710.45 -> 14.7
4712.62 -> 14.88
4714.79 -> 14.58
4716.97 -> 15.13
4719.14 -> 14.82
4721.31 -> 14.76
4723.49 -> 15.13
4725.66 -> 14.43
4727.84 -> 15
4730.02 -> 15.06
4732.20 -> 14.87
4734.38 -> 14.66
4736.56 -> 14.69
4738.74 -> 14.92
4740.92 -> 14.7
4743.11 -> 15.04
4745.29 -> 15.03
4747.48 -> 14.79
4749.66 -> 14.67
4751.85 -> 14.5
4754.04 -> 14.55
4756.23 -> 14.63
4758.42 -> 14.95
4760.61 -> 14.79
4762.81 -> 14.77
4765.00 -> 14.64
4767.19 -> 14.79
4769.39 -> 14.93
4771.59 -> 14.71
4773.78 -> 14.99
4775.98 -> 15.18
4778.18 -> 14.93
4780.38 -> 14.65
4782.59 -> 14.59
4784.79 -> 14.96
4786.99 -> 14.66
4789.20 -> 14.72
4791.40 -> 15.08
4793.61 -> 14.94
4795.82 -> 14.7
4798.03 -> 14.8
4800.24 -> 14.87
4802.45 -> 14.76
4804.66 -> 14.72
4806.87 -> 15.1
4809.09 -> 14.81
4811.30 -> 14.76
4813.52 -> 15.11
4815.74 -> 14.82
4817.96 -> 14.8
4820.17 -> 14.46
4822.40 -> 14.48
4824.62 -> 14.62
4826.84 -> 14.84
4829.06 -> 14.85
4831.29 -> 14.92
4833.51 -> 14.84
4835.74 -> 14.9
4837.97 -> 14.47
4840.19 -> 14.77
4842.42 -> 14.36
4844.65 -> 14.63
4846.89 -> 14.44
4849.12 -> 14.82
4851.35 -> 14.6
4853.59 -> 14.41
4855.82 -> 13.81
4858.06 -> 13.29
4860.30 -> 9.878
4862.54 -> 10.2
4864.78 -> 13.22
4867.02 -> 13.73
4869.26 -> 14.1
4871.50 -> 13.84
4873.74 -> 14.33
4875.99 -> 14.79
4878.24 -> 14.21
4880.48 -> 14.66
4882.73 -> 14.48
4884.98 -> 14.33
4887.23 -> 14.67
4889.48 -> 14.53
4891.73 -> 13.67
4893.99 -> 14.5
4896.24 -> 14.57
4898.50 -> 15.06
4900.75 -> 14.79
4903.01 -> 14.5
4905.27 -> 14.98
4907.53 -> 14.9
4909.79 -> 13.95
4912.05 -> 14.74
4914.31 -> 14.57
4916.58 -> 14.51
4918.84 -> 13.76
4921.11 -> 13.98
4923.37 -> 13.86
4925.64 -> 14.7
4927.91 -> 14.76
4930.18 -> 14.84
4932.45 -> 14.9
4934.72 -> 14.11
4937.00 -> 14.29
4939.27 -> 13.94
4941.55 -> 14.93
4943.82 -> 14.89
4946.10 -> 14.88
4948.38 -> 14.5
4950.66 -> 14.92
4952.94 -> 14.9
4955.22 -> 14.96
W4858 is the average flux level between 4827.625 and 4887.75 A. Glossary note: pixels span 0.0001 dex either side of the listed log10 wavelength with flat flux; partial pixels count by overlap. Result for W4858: 14.1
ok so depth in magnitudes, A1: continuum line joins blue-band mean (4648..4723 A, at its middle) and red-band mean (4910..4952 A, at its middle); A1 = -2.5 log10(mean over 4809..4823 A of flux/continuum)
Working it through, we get -0.01 mag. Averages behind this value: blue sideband 14.8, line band 14.7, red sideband 14.5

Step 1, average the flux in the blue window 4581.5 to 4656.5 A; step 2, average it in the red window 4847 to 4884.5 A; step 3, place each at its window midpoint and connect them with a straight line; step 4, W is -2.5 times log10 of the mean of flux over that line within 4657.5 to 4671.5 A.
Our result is -0.02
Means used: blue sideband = 14.7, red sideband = 13.7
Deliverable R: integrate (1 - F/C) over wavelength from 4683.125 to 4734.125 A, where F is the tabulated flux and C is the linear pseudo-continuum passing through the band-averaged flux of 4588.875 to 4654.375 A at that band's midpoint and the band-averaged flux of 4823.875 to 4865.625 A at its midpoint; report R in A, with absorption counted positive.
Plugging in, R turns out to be -1.2 A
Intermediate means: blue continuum 14.8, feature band 14.8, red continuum 14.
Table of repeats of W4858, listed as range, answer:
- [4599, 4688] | 14.8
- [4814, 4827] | 14.7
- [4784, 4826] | 14.8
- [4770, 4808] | 14.8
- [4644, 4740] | 14.8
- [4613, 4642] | 14.8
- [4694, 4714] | 14.7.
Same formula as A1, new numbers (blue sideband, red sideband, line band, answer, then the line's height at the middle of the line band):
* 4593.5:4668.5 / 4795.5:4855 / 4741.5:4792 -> -0.005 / 14.7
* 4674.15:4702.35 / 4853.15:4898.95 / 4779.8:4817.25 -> -0.044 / 14.2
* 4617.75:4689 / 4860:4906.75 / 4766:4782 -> -0.035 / 14.4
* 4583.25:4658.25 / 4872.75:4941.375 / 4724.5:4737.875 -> -0.012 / 14.6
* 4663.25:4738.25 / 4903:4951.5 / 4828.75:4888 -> 0.043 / 14.6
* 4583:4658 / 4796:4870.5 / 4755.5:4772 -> -0.026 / 14.4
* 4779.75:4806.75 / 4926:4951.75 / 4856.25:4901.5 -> 0.066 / 14.7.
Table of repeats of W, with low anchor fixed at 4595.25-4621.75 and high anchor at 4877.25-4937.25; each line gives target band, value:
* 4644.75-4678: -0.01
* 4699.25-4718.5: -0.01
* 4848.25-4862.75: 0.11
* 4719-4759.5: -0.01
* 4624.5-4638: -0.02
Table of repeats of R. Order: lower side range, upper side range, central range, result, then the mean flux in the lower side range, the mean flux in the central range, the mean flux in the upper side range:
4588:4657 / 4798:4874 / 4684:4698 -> -0.27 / 14.8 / 14.9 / 14.3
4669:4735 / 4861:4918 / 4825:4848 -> -0.52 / 14.8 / 14.7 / 14.2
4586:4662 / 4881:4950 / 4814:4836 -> -0.26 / 14.8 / 14.8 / 14.5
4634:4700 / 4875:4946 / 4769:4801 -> -0.41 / 14.8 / 14.8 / 14.5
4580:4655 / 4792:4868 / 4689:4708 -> -0.23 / 14.7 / 14.7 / 14.3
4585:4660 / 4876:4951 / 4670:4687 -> -0.17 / 14.8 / 14.9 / 14.5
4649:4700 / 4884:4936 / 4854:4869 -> 2.07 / 14.8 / 12.6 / 14.5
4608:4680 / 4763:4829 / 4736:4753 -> 0.00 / 14.8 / 14.8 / 14.8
